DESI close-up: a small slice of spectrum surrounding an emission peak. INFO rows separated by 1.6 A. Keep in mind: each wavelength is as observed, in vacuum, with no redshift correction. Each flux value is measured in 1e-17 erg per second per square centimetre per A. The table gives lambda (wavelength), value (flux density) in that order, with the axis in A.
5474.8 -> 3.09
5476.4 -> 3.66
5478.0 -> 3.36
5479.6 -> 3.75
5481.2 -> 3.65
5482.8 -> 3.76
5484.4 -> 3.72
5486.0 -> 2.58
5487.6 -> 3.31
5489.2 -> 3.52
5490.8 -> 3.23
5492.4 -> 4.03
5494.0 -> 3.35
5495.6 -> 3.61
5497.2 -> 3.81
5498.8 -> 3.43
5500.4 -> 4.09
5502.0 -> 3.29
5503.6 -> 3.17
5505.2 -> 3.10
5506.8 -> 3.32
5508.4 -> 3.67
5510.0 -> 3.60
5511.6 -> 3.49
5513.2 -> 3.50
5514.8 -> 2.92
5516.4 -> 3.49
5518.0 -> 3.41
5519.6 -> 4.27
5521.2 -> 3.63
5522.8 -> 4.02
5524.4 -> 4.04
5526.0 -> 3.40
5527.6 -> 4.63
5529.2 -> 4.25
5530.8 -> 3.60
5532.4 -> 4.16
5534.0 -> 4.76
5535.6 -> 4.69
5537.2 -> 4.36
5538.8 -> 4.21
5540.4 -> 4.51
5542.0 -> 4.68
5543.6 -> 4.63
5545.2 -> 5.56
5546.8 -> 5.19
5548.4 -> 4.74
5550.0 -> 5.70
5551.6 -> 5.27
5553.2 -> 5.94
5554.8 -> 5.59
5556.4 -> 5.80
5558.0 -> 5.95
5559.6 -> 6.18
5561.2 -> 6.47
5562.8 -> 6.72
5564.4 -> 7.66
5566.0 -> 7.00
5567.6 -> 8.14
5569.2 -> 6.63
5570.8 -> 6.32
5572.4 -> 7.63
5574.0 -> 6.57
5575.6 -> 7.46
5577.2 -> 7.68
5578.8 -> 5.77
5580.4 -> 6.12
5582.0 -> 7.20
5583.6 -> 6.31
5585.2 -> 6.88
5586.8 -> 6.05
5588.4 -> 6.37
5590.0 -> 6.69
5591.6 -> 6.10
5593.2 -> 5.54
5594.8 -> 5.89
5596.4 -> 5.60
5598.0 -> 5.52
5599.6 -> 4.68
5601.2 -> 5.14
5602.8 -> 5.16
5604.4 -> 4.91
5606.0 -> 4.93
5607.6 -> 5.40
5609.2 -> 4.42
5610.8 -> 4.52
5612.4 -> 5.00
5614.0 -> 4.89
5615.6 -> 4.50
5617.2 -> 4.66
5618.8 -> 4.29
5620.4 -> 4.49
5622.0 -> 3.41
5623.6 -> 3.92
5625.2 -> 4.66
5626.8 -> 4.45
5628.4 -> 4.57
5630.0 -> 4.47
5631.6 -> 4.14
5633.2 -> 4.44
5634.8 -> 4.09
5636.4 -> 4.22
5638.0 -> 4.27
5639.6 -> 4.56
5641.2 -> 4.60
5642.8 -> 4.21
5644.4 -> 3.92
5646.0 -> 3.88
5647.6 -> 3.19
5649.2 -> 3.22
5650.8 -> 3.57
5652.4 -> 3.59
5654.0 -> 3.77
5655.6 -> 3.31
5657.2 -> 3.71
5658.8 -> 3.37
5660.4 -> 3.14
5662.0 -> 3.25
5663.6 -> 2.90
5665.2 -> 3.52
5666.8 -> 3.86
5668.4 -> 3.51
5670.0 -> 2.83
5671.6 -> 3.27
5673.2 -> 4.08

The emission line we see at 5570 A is Mg II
